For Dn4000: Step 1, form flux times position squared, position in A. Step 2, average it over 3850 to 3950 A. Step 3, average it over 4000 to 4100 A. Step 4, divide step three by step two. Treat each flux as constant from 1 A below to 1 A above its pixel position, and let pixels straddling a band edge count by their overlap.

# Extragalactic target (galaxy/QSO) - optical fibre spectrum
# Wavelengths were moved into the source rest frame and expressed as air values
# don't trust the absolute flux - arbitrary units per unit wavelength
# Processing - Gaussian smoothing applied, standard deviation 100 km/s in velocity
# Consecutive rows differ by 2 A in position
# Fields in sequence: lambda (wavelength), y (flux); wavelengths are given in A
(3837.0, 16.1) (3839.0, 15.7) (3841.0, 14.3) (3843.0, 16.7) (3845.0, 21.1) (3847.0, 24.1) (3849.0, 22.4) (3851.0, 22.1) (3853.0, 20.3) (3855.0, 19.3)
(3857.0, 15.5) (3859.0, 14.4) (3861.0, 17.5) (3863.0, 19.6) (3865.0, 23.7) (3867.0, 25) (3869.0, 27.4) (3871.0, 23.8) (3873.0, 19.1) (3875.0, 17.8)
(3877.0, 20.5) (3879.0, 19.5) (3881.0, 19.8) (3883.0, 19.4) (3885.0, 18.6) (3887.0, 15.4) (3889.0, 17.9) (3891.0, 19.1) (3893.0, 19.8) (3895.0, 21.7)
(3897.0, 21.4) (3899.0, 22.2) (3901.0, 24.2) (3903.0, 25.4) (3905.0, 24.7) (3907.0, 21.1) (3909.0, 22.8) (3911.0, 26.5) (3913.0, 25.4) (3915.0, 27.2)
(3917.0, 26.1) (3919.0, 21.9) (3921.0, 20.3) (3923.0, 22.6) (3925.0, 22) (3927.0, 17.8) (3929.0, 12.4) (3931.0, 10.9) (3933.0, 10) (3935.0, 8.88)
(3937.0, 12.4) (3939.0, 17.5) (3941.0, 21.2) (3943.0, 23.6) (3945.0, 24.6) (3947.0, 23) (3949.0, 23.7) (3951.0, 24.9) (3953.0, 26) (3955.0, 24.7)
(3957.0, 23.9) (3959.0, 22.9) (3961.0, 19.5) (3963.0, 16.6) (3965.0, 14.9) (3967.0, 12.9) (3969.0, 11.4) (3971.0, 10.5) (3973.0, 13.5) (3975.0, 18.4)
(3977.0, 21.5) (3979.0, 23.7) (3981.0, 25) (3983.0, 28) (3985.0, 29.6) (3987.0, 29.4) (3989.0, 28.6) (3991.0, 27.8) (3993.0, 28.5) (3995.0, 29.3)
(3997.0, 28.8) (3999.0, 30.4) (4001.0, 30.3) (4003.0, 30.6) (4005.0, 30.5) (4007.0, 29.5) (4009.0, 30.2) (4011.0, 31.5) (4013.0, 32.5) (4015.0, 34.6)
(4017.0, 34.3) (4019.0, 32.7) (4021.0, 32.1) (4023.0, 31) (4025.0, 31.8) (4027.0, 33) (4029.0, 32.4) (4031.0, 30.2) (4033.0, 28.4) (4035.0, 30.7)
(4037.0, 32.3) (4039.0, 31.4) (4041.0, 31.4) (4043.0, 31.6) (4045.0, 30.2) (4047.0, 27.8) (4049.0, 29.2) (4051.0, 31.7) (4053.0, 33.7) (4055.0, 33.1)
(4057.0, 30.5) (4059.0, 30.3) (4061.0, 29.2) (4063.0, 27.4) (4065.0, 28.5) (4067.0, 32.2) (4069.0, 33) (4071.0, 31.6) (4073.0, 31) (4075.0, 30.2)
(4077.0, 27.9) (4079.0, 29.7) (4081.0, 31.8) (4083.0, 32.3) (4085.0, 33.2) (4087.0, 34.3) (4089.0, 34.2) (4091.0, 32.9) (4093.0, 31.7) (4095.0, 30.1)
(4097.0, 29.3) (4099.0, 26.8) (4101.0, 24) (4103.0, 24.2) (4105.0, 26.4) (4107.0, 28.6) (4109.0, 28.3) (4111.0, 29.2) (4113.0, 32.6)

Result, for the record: 1.65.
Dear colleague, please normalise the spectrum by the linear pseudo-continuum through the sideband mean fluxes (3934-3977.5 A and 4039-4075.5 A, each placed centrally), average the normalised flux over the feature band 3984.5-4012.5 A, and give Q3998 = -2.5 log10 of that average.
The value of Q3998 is -0.24 mag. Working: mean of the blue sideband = 18.9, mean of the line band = 29.7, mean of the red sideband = 30.7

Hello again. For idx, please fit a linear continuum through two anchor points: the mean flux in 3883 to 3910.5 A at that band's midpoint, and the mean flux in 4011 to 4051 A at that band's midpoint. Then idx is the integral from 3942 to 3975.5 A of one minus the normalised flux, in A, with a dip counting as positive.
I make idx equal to 7.8 A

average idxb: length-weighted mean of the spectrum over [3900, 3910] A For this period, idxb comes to 23.6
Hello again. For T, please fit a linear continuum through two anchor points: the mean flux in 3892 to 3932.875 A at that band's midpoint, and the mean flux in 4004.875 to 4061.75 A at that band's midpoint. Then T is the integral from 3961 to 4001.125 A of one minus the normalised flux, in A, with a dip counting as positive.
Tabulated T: 6.8 A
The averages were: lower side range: 21.6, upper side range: 31.3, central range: 22.7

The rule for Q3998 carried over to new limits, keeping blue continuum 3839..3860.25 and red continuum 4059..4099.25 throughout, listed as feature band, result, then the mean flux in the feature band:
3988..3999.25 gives -0.093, 28.8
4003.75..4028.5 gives -0.159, 32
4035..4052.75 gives -0.064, 30.8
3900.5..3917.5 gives -0.131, 24.8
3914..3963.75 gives 0.166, 20.2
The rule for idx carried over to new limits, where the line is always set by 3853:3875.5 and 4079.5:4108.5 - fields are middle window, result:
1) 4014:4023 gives -2.14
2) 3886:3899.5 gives 1.25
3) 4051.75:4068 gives -1.21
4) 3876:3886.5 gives 0.84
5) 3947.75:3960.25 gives -0.07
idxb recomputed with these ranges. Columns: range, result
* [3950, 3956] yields 25.2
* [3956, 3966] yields 19.6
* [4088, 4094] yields 32.9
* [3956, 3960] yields 23.4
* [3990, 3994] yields 28.1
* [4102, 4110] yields 26.9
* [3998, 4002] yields 30.4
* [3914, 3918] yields 26.6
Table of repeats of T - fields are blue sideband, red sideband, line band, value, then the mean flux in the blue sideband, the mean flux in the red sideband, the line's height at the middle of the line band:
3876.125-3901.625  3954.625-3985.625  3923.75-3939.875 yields 4.6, 19.9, 19.6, 19.7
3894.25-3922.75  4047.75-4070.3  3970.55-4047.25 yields -1.3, 23.6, 30.8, 28.4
